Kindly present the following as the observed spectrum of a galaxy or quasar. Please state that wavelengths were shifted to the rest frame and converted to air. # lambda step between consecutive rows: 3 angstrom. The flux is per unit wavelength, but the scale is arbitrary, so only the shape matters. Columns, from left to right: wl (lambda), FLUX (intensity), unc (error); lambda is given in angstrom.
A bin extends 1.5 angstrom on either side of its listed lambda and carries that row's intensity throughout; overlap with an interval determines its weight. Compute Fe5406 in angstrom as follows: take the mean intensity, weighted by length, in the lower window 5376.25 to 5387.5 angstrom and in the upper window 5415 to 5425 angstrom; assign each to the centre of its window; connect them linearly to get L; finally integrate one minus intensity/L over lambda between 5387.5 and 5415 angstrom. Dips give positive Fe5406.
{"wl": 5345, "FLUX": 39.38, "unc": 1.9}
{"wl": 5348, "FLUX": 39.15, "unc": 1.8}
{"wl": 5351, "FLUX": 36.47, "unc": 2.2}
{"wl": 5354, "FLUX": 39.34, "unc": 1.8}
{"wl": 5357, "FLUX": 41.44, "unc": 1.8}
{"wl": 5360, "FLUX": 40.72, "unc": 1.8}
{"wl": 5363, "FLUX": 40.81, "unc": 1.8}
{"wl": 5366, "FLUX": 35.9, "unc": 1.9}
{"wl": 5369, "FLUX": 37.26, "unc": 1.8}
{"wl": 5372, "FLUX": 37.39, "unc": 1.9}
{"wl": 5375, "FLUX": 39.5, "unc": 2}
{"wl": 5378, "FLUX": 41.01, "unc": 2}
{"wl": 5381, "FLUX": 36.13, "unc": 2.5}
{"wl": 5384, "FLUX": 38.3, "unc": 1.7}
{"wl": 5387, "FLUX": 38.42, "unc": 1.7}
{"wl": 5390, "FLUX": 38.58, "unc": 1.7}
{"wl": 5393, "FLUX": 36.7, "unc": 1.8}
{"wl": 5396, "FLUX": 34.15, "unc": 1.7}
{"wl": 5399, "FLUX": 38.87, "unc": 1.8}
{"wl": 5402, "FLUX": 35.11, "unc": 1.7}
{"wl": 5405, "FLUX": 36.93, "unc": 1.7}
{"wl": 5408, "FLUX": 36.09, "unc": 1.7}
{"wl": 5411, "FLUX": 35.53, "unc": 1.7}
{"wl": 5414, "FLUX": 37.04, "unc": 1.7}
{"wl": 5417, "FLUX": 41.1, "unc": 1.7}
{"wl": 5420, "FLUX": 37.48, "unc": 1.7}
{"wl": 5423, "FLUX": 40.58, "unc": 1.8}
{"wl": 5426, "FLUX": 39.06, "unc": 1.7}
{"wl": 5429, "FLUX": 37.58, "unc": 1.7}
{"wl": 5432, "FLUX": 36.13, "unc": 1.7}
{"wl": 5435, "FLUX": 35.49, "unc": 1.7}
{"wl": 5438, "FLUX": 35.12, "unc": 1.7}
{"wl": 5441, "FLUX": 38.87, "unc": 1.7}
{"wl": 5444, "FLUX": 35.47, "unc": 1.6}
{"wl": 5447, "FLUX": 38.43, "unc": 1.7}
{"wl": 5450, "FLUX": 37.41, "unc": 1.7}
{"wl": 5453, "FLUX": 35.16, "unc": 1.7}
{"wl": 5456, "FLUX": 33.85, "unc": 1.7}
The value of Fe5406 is 1.7 angstrom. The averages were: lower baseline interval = 38.5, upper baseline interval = 39.6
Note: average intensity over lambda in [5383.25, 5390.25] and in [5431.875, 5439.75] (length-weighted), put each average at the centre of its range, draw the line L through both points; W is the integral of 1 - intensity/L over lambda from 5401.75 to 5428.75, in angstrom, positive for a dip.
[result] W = -0.7 angstrom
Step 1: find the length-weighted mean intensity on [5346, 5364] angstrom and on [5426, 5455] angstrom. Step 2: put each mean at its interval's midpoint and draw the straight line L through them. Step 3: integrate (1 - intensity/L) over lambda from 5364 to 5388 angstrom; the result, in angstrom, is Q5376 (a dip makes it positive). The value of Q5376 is 0.53 angstrom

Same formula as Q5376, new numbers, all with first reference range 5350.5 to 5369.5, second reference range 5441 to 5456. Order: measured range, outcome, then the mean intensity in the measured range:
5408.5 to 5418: 0.0 angstrom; 37.5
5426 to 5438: 0.1 angstrom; 36.6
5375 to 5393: 0.0 angstrom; 38.4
